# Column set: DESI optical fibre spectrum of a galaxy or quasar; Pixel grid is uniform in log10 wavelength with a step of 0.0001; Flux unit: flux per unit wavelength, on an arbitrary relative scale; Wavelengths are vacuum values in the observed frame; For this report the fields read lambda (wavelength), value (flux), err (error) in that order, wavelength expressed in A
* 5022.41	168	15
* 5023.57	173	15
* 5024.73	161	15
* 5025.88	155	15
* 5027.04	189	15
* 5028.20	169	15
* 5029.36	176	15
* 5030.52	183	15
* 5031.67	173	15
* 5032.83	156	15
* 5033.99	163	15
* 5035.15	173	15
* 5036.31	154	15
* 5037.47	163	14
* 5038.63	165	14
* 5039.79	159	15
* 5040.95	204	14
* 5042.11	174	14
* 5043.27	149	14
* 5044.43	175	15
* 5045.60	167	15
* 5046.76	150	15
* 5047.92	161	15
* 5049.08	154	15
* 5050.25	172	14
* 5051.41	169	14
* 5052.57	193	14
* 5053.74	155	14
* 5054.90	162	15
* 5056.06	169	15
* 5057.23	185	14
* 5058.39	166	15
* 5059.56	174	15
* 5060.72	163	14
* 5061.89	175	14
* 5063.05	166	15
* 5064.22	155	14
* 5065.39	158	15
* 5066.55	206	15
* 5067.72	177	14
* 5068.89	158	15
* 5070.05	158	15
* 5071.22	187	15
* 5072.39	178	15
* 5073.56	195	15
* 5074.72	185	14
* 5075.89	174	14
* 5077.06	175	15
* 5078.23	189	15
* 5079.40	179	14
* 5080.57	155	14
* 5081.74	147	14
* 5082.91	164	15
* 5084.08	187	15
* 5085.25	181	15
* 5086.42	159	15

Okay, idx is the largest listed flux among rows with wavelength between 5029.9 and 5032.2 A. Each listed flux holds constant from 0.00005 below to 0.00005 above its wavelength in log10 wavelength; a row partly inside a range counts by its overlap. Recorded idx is 183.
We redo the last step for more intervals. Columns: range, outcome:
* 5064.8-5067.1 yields 206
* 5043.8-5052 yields 175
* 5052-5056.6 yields 193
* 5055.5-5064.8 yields 185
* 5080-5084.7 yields 187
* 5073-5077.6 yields 195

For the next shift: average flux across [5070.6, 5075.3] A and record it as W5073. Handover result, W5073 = 186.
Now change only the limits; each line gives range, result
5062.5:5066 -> 160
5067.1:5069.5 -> 168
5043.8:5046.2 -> 170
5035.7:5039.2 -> 161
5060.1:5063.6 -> 168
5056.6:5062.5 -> 173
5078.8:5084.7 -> 167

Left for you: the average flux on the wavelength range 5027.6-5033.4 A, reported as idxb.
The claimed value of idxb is 172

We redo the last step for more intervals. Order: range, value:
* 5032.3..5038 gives 162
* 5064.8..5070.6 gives 172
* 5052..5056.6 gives 170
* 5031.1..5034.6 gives 164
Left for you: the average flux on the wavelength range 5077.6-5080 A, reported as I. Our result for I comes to 184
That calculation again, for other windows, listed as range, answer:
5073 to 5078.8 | 184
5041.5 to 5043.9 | 163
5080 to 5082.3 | 151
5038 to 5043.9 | 170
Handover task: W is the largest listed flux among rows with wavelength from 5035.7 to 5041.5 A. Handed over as 204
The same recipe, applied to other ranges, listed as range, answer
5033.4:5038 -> 173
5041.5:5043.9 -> 174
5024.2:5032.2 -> 189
